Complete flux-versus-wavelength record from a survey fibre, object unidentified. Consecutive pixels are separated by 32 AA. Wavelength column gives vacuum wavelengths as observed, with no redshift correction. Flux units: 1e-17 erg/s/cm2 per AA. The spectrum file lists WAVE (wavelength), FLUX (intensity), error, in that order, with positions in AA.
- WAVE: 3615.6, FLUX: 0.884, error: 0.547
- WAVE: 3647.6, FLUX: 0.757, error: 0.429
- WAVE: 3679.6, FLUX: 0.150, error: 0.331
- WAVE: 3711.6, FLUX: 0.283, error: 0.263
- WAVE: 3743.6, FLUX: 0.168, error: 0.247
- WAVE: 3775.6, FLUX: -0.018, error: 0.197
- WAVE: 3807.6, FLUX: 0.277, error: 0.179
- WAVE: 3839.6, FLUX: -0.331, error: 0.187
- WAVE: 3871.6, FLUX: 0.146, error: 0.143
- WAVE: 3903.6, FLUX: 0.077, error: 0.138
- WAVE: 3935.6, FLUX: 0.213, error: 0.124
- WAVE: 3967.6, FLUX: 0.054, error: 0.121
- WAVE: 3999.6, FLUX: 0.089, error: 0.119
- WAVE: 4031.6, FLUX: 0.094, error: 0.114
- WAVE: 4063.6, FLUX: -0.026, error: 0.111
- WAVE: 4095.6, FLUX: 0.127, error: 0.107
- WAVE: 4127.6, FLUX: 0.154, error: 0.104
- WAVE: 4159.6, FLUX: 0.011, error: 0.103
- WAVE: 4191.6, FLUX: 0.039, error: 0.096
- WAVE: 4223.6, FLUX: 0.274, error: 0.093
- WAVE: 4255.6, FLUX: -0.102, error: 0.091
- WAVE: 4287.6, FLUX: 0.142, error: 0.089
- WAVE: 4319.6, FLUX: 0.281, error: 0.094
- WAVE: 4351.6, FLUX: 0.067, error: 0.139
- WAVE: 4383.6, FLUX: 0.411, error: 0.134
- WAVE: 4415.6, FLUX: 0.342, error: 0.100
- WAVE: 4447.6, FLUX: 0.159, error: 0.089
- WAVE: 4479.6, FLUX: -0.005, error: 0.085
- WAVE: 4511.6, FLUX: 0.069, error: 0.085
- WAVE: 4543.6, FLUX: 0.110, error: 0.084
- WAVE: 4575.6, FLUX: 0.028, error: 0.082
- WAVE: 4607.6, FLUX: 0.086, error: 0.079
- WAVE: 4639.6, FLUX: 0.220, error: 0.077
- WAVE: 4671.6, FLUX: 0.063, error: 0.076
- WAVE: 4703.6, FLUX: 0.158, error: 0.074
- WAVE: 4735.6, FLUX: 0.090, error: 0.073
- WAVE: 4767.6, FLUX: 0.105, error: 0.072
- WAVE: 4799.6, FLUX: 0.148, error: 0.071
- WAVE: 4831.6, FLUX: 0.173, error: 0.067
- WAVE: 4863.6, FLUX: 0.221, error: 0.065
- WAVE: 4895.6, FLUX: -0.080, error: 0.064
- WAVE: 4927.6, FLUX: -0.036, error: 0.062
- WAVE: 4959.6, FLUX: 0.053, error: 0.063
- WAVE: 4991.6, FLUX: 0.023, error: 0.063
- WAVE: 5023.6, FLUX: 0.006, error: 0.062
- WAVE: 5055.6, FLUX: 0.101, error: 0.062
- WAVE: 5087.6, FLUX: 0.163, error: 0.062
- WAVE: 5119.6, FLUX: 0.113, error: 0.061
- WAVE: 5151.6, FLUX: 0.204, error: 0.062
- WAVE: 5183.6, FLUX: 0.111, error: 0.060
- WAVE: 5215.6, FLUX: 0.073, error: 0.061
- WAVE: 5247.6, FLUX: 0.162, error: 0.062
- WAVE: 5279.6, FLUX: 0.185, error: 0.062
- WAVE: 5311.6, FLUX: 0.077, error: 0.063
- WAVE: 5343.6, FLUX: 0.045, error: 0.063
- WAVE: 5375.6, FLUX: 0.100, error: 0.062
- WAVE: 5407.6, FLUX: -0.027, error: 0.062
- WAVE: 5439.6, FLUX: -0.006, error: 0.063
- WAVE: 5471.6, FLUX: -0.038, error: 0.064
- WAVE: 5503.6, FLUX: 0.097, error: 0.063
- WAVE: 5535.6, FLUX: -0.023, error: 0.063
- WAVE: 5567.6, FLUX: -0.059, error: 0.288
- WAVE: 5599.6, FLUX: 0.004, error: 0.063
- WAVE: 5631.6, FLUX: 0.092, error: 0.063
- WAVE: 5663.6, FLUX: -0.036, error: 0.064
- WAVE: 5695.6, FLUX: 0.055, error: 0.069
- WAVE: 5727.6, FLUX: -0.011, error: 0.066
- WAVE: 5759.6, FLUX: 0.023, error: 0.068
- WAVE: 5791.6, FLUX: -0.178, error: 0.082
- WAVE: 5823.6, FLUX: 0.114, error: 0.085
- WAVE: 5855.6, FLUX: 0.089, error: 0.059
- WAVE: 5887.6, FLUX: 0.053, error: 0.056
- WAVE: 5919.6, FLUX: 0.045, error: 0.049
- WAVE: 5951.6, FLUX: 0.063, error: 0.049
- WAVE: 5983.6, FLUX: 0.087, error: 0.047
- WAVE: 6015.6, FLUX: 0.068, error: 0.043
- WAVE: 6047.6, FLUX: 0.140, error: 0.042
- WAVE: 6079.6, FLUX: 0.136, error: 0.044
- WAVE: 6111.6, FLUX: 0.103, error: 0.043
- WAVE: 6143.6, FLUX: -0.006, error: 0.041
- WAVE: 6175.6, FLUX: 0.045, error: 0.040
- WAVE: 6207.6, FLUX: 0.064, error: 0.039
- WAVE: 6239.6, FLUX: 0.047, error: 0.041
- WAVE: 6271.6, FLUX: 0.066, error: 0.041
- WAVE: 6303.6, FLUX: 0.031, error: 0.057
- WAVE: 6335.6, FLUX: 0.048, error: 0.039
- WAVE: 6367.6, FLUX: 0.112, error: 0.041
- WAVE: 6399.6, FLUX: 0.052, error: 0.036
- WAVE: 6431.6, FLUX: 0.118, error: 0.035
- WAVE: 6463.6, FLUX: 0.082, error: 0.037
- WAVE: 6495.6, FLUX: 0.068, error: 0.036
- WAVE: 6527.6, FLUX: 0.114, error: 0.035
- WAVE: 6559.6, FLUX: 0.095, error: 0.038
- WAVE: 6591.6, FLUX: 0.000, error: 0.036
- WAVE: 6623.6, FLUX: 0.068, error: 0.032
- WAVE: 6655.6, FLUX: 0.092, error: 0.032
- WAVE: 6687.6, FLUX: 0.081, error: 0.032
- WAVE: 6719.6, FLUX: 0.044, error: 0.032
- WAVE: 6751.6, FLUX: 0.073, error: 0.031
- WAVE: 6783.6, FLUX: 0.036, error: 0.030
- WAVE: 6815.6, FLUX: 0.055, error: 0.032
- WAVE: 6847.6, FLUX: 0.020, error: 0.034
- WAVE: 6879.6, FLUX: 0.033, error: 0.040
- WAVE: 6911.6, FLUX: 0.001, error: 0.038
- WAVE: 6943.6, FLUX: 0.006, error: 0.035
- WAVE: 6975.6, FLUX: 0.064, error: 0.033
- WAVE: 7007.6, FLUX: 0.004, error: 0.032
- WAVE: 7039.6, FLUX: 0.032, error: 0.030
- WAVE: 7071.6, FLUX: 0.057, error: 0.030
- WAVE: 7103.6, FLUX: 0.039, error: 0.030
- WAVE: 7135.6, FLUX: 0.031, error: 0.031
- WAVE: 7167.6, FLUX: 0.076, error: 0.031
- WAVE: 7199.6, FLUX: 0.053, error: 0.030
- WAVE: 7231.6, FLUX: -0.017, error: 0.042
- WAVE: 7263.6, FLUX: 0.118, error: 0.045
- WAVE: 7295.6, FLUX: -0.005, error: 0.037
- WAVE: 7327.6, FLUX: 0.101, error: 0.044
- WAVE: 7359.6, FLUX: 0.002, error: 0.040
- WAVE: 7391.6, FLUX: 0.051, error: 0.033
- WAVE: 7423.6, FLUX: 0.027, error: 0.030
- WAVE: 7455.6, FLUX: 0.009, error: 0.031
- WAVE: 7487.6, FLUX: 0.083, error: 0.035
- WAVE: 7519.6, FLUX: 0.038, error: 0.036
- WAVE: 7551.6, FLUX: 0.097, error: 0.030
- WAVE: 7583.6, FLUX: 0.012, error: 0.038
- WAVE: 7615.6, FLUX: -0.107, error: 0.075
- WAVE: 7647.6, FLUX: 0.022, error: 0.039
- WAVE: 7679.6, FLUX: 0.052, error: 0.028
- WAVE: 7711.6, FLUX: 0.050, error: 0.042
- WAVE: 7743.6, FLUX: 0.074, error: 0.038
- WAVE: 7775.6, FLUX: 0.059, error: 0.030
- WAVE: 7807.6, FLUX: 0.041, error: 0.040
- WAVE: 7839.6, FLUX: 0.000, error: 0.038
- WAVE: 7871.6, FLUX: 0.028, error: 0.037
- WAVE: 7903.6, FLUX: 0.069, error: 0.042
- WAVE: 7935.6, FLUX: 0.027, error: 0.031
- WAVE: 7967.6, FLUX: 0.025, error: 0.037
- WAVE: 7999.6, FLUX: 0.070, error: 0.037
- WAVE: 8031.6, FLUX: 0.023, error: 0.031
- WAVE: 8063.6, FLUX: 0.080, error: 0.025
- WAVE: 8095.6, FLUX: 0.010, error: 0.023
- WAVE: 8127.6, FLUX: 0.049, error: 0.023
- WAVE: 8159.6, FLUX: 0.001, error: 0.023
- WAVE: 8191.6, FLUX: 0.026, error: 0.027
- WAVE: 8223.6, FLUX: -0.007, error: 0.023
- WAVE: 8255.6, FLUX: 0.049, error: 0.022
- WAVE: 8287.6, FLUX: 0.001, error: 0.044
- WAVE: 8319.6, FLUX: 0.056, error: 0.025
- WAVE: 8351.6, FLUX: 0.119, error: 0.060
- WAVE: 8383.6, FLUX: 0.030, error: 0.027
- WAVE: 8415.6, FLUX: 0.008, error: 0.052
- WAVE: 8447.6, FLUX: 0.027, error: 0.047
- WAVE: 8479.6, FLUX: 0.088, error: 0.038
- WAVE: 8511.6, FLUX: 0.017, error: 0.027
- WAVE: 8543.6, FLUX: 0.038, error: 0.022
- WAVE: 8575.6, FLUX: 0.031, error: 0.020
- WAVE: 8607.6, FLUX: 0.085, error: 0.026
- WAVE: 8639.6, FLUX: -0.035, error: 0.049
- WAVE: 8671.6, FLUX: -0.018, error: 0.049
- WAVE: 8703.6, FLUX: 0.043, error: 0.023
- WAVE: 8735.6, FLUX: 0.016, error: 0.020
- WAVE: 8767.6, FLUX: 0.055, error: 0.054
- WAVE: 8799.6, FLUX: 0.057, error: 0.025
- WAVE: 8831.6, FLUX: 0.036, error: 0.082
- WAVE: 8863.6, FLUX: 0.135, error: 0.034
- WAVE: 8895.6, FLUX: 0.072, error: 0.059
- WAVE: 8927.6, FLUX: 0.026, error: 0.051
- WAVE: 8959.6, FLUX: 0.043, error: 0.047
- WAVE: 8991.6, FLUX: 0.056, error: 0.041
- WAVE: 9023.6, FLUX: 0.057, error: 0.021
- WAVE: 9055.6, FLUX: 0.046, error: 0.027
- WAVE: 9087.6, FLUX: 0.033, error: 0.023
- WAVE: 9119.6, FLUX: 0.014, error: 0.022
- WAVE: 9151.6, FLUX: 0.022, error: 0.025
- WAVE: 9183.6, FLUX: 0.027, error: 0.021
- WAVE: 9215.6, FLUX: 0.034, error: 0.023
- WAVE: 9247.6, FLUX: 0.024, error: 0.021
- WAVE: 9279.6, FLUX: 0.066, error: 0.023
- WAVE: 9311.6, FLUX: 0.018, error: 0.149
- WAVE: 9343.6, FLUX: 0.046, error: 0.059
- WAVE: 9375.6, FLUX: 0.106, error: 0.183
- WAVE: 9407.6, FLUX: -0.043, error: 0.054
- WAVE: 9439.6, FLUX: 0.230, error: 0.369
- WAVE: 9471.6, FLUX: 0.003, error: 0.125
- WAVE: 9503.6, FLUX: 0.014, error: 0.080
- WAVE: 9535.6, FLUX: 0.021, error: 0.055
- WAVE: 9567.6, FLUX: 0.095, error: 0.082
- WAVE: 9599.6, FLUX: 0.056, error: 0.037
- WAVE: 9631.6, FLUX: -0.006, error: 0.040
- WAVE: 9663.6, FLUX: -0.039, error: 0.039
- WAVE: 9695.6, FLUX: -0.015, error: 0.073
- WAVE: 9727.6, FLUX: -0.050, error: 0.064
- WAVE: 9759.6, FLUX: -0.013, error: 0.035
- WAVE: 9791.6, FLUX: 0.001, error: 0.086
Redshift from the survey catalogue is 0.075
